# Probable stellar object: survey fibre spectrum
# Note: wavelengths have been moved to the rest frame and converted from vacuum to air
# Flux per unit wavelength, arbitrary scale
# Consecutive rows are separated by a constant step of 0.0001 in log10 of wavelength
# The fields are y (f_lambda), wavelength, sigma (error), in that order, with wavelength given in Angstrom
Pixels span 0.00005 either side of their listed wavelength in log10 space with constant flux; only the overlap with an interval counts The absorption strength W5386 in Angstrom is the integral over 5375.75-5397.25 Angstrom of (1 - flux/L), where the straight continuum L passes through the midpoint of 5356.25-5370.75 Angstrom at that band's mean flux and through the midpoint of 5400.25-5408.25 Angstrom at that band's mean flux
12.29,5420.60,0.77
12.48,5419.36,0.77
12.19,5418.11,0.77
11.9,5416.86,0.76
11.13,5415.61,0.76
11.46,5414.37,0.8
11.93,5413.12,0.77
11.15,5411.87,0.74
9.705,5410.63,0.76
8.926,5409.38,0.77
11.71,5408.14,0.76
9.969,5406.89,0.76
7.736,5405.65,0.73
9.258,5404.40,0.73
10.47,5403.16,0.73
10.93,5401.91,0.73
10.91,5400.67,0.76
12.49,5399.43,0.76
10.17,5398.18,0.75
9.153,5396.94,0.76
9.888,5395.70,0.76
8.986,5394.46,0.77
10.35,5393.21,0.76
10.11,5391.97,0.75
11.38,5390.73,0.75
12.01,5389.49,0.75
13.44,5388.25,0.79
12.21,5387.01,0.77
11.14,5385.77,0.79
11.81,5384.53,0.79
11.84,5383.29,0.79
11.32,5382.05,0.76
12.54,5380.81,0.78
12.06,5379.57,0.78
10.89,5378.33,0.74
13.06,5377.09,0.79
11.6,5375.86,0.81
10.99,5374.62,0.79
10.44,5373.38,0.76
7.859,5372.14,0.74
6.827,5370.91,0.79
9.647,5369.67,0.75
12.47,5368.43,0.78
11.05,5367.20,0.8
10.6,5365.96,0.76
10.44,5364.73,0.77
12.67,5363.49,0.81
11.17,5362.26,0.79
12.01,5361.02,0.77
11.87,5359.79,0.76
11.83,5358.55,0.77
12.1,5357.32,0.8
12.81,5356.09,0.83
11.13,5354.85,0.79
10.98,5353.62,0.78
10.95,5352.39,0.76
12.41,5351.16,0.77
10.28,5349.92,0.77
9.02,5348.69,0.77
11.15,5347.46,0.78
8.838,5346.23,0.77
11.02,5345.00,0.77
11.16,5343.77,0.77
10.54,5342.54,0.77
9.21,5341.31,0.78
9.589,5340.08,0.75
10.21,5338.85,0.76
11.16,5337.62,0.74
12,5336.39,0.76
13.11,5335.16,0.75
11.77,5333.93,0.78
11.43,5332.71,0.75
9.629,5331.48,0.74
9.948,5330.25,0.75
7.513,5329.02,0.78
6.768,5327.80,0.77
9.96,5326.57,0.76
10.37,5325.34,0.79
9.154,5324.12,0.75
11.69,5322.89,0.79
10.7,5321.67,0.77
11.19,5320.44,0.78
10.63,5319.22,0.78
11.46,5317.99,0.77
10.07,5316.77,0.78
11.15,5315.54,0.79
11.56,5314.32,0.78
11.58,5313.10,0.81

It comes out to -1.5 Angstrom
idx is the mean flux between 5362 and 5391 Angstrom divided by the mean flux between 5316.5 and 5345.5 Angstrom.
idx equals 1.08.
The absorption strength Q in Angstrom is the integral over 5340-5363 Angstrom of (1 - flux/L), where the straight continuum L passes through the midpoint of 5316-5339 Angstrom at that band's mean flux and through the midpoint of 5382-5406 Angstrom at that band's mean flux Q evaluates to -0.9 Angstrom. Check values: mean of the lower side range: 10.5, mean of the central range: 11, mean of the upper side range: 10.8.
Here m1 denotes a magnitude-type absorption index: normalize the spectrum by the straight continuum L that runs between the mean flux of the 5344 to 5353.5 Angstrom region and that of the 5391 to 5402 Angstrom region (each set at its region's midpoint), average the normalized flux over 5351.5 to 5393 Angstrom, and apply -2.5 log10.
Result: -0.08 mag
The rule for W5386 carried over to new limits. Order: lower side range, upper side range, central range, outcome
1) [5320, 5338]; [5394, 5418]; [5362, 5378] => -0.4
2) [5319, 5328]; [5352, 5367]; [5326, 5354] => 1.1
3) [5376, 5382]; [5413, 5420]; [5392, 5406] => 2.2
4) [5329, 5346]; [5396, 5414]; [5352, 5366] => -1.4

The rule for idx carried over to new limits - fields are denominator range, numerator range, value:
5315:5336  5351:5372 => 1.07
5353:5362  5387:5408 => 0.89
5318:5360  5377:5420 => 1.04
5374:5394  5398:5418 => 0.92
